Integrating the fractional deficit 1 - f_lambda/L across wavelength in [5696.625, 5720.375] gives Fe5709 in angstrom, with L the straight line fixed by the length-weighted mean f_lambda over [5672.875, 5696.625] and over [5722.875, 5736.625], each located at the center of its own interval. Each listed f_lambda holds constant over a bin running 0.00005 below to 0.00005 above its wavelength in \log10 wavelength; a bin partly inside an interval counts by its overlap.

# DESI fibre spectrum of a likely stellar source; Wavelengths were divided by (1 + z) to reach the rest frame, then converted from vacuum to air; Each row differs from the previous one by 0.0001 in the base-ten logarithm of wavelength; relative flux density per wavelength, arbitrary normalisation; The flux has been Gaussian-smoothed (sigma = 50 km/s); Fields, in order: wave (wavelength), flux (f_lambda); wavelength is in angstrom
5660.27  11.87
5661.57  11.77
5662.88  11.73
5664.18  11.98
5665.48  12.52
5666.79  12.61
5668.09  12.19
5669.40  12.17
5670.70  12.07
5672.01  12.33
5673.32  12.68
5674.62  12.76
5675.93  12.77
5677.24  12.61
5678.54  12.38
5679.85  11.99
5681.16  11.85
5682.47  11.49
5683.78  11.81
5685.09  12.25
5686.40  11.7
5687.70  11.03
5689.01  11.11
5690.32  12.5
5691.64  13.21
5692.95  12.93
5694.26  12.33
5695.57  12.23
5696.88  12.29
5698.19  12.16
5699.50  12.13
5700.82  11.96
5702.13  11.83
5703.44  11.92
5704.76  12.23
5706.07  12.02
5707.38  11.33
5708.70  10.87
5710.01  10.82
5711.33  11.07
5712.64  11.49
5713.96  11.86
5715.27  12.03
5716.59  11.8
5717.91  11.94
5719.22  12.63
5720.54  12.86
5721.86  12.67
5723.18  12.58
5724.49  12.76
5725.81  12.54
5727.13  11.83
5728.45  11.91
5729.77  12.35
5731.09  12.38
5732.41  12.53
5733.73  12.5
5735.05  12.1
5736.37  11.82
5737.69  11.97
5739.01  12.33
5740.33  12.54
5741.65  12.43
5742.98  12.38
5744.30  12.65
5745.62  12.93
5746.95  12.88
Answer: 0.86 angstrom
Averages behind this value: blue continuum 12.2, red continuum 12.3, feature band 11.8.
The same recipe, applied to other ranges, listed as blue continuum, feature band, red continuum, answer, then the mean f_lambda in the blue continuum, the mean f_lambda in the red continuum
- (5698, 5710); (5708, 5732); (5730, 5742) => 0.0 angstrom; 11.8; 12.3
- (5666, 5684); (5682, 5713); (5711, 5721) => 0.6 angstrom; 12.3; 12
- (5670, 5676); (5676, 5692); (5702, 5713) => 0.2 angstrom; 12.5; 11.5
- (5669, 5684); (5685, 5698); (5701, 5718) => -0.2 angstrom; 12.3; 11.6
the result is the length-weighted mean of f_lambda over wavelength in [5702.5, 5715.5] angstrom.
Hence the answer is 11.6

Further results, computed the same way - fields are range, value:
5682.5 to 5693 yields 12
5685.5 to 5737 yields 12.1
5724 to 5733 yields 12.3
